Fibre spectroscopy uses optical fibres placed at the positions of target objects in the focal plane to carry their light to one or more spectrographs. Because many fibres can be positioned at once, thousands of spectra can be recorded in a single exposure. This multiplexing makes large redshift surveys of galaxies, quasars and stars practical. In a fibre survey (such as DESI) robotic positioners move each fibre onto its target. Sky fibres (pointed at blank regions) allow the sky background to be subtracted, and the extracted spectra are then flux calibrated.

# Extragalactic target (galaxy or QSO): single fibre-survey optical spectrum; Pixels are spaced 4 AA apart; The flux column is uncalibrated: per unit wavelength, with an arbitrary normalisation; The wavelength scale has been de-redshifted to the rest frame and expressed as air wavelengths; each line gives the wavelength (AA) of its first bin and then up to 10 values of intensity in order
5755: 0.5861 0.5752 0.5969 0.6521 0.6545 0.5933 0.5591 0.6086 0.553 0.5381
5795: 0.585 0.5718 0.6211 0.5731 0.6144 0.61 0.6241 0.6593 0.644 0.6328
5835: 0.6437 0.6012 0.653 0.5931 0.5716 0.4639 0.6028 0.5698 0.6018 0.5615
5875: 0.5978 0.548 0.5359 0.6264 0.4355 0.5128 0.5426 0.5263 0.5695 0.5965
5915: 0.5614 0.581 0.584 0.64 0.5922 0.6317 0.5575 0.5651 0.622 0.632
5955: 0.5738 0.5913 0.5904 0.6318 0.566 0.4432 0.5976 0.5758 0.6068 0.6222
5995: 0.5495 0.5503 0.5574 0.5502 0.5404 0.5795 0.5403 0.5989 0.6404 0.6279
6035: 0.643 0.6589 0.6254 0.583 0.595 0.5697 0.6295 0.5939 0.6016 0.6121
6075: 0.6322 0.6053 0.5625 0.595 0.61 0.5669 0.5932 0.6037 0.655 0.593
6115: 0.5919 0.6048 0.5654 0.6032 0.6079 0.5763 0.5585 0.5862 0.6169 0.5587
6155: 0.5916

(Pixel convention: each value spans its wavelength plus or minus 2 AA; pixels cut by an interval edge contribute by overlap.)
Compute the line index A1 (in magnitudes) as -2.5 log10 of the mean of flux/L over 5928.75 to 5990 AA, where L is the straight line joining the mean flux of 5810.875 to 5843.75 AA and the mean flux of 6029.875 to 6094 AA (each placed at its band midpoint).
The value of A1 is 0.058 mag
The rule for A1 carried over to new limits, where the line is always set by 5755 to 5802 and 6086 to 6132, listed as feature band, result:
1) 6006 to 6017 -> 0.074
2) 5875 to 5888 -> 0.043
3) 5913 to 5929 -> 0.005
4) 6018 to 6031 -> -0.010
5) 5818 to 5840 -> -0.079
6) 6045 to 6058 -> 0.021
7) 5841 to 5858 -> 0.037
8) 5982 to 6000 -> 0.024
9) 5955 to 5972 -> 0.002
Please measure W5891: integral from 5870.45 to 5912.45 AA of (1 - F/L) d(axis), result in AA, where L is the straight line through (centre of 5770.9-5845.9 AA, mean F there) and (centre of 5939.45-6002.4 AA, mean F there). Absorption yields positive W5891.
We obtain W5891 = 3.1 AA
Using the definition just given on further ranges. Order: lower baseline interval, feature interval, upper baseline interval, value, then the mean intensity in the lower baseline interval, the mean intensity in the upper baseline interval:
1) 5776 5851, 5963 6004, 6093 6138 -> 1.9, 0.604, 0.596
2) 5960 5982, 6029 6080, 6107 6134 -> -2.6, 0.567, 0.598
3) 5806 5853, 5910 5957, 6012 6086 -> 1.3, 0.619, 0.604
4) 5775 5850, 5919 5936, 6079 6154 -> -0.2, 0.604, 0.592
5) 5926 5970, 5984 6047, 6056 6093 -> 1.1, 0.601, 0.604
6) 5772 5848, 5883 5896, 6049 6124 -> 1.6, 0.605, 0.599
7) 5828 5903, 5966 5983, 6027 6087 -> 1.0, 0.572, 0.611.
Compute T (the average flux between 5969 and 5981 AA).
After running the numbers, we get 0.536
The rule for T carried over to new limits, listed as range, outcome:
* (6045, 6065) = 0.594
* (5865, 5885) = 0.569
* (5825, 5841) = 0.63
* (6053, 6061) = 0.6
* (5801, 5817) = 0.605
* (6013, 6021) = 0.56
